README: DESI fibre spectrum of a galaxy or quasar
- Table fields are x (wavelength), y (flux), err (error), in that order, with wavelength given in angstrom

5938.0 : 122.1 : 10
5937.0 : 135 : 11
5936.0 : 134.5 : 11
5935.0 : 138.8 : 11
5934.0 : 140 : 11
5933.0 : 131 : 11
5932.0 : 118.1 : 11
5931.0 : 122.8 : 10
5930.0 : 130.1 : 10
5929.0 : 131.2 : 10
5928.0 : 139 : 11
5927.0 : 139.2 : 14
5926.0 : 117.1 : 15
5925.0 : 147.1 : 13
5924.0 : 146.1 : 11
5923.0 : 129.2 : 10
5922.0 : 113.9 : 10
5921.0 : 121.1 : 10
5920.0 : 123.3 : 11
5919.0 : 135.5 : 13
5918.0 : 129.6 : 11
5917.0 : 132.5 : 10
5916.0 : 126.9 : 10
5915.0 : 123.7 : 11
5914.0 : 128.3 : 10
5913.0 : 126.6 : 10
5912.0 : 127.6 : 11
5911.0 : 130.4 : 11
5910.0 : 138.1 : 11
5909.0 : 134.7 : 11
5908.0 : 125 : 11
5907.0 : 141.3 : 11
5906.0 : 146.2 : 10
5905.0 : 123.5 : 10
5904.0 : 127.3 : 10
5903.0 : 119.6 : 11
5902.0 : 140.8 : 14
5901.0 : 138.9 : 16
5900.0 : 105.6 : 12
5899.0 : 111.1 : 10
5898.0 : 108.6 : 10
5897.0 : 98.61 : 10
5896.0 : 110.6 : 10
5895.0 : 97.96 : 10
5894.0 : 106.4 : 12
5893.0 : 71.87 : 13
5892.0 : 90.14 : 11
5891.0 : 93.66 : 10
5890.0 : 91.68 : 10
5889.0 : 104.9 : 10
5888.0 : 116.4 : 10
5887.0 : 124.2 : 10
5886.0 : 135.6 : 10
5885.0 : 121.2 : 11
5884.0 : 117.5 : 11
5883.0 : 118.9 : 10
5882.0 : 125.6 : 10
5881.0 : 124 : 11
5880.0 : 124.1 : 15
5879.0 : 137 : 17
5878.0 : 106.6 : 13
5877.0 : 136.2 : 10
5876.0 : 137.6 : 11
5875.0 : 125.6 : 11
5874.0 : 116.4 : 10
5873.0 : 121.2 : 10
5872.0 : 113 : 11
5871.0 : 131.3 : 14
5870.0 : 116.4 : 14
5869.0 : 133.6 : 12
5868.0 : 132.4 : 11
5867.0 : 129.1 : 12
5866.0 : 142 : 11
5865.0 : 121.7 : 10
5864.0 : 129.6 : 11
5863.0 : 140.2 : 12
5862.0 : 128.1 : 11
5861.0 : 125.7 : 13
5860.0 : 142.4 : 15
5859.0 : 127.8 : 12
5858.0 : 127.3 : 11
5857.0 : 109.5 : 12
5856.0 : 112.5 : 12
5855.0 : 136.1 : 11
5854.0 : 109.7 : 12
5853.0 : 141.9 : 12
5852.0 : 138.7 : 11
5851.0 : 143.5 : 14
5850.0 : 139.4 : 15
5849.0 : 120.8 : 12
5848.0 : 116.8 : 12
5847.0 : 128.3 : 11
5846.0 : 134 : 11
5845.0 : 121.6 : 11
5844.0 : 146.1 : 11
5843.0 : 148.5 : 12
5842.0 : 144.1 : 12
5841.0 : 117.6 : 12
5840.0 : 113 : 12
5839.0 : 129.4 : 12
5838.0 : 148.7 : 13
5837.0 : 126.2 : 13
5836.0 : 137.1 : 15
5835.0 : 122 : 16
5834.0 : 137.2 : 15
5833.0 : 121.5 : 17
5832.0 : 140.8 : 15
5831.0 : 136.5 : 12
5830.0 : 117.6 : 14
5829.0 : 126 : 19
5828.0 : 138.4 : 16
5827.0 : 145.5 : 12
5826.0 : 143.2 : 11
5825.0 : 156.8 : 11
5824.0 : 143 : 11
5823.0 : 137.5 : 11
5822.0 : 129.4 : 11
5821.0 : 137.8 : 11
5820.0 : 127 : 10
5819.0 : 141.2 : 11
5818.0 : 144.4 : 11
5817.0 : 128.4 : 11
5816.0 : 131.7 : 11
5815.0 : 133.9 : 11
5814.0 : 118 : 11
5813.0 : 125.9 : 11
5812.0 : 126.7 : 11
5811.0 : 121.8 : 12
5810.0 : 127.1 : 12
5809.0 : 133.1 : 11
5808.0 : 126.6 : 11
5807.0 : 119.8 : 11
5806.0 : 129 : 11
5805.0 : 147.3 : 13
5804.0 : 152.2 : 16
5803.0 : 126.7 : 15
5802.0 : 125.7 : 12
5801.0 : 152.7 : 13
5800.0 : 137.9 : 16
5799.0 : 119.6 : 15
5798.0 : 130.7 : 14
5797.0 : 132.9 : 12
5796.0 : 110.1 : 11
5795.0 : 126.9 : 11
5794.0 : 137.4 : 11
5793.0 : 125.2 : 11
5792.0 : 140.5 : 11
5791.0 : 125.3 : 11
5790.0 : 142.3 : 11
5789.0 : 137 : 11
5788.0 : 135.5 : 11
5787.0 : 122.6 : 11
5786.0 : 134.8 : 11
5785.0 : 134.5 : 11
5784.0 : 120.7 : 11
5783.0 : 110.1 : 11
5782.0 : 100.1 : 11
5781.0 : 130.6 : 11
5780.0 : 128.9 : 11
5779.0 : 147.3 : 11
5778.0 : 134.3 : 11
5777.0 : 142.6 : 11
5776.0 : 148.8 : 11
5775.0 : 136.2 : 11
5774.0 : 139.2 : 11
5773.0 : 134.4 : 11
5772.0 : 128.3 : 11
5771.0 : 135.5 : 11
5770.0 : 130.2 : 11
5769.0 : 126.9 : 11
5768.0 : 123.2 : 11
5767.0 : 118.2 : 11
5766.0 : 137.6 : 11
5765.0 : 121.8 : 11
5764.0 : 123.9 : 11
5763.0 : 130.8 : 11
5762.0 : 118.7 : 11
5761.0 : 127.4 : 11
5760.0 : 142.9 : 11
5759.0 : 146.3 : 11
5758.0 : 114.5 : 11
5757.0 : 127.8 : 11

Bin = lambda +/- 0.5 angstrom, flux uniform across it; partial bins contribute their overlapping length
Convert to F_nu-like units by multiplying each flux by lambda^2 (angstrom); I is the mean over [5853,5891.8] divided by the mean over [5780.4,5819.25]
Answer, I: 0.97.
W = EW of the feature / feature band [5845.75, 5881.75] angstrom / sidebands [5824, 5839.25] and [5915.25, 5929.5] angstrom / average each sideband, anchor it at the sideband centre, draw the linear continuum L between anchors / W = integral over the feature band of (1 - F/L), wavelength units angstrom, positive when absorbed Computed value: 1.63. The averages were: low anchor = 135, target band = 128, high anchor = 131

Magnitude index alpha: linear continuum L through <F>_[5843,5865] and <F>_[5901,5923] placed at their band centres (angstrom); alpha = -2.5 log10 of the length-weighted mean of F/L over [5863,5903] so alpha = 0.10 mag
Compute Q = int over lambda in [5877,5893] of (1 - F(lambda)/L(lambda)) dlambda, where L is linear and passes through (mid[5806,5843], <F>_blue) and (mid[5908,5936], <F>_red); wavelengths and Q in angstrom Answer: 2.0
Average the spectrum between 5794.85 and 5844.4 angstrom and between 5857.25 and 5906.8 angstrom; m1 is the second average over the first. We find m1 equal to 0.9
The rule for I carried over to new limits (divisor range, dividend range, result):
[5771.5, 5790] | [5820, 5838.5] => 1.05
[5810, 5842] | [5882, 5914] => 0.91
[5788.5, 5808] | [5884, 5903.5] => 0.86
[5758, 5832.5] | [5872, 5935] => 0.97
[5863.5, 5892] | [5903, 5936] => 1.09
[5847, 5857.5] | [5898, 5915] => 1.03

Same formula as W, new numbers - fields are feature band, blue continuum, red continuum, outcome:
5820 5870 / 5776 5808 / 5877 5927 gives -2.1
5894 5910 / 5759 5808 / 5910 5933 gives 0.9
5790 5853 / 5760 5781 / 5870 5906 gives -3.7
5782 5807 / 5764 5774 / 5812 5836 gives 0.1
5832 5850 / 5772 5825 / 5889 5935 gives -0.3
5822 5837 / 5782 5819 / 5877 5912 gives -1.1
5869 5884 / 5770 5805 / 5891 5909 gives -0.6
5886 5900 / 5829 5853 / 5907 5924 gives 2.8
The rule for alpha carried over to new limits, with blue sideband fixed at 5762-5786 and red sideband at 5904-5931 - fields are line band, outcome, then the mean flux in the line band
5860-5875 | 0.02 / 128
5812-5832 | -0.04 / 135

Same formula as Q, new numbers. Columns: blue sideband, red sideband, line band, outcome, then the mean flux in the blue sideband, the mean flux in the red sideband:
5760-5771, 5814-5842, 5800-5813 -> -0.10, 127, 134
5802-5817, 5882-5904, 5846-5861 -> -1.03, 130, 111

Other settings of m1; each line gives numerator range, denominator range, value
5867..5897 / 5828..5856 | 0.89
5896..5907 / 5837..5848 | 0.93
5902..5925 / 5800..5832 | 0.97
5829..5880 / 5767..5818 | 0.99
